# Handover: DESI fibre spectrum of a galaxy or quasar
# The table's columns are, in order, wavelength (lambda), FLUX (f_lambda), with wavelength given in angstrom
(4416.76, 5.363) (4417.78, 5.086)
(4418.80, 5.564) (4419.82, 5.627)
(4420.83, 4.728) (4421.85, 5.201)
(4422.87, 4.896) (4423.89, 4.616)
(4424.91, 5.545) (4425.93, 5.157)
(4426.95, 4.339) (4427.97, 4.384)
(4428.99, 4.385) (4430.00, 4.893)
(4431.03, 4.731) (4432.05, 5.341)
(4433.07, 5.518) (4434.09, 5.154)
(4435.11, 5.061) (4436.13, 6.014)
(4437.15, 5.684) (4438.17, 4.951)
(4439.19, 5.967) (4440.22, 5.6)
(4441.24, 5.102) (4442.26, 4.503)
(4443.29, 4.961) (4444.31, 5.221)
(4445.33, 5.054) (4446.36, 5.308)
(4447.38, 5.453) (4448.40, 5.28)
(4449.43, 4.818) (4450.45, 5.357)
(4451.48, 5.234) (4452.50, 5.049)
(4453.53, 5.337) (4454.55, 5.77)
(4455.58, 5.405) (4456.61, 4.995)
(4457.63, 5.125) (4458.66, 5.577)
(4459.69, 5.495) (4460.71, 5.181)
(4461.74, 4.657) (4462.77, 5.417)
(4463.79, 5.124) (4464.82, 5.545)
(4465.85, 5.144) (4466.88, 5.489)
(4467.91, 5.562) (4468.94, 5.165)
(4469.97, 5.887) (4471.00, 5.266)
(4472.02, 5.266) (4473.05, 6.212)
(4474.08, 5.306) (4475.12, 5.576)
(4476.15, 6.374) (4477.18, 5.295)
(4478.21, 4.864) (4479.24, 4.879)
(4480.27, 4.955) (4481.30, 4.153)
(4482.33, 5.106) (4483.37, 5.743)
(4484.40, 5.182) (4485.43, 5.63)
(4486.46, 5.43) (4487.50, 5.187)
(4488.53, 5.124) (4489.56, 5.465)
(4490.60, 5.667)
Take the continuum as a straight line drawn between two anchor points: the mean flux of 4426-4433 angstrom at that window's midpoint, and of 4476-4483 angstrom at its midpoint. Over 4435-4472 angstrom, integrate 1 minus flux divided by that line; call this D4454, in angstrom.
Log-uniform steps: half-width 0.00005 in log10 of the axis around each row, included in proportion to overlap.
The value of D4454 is -3.1 angstrom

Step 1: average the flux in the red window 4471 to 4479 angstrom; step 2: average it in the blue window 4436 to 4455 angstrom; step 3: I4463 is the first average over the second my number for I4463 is 1.0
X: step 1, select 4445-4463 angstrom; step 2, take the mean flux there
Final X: 5.25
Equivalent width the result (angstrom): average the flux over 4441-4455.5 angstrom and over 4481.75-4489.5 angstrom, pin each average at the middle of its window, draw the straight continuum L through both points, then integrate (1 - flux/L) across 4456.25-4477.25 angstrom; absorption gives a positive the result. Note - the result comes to -0.6 angstrom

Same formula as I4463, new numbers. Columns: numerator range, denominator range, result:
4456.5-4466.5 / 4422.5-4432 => 1.09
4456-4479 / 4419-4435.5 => 1.08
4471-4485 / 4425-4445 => 1.04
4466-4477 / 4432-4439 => 1.03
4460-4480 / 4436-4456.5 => 1.02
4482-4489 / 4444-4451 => 1.03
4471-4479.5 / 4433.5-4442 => 1.01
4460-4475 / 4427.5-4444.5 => 1.05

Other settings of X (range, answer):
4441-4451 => 5.11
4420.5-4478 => 5.24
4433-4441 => 5.48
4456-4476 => 5.39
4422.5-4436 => 4.96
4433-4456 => 5.29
